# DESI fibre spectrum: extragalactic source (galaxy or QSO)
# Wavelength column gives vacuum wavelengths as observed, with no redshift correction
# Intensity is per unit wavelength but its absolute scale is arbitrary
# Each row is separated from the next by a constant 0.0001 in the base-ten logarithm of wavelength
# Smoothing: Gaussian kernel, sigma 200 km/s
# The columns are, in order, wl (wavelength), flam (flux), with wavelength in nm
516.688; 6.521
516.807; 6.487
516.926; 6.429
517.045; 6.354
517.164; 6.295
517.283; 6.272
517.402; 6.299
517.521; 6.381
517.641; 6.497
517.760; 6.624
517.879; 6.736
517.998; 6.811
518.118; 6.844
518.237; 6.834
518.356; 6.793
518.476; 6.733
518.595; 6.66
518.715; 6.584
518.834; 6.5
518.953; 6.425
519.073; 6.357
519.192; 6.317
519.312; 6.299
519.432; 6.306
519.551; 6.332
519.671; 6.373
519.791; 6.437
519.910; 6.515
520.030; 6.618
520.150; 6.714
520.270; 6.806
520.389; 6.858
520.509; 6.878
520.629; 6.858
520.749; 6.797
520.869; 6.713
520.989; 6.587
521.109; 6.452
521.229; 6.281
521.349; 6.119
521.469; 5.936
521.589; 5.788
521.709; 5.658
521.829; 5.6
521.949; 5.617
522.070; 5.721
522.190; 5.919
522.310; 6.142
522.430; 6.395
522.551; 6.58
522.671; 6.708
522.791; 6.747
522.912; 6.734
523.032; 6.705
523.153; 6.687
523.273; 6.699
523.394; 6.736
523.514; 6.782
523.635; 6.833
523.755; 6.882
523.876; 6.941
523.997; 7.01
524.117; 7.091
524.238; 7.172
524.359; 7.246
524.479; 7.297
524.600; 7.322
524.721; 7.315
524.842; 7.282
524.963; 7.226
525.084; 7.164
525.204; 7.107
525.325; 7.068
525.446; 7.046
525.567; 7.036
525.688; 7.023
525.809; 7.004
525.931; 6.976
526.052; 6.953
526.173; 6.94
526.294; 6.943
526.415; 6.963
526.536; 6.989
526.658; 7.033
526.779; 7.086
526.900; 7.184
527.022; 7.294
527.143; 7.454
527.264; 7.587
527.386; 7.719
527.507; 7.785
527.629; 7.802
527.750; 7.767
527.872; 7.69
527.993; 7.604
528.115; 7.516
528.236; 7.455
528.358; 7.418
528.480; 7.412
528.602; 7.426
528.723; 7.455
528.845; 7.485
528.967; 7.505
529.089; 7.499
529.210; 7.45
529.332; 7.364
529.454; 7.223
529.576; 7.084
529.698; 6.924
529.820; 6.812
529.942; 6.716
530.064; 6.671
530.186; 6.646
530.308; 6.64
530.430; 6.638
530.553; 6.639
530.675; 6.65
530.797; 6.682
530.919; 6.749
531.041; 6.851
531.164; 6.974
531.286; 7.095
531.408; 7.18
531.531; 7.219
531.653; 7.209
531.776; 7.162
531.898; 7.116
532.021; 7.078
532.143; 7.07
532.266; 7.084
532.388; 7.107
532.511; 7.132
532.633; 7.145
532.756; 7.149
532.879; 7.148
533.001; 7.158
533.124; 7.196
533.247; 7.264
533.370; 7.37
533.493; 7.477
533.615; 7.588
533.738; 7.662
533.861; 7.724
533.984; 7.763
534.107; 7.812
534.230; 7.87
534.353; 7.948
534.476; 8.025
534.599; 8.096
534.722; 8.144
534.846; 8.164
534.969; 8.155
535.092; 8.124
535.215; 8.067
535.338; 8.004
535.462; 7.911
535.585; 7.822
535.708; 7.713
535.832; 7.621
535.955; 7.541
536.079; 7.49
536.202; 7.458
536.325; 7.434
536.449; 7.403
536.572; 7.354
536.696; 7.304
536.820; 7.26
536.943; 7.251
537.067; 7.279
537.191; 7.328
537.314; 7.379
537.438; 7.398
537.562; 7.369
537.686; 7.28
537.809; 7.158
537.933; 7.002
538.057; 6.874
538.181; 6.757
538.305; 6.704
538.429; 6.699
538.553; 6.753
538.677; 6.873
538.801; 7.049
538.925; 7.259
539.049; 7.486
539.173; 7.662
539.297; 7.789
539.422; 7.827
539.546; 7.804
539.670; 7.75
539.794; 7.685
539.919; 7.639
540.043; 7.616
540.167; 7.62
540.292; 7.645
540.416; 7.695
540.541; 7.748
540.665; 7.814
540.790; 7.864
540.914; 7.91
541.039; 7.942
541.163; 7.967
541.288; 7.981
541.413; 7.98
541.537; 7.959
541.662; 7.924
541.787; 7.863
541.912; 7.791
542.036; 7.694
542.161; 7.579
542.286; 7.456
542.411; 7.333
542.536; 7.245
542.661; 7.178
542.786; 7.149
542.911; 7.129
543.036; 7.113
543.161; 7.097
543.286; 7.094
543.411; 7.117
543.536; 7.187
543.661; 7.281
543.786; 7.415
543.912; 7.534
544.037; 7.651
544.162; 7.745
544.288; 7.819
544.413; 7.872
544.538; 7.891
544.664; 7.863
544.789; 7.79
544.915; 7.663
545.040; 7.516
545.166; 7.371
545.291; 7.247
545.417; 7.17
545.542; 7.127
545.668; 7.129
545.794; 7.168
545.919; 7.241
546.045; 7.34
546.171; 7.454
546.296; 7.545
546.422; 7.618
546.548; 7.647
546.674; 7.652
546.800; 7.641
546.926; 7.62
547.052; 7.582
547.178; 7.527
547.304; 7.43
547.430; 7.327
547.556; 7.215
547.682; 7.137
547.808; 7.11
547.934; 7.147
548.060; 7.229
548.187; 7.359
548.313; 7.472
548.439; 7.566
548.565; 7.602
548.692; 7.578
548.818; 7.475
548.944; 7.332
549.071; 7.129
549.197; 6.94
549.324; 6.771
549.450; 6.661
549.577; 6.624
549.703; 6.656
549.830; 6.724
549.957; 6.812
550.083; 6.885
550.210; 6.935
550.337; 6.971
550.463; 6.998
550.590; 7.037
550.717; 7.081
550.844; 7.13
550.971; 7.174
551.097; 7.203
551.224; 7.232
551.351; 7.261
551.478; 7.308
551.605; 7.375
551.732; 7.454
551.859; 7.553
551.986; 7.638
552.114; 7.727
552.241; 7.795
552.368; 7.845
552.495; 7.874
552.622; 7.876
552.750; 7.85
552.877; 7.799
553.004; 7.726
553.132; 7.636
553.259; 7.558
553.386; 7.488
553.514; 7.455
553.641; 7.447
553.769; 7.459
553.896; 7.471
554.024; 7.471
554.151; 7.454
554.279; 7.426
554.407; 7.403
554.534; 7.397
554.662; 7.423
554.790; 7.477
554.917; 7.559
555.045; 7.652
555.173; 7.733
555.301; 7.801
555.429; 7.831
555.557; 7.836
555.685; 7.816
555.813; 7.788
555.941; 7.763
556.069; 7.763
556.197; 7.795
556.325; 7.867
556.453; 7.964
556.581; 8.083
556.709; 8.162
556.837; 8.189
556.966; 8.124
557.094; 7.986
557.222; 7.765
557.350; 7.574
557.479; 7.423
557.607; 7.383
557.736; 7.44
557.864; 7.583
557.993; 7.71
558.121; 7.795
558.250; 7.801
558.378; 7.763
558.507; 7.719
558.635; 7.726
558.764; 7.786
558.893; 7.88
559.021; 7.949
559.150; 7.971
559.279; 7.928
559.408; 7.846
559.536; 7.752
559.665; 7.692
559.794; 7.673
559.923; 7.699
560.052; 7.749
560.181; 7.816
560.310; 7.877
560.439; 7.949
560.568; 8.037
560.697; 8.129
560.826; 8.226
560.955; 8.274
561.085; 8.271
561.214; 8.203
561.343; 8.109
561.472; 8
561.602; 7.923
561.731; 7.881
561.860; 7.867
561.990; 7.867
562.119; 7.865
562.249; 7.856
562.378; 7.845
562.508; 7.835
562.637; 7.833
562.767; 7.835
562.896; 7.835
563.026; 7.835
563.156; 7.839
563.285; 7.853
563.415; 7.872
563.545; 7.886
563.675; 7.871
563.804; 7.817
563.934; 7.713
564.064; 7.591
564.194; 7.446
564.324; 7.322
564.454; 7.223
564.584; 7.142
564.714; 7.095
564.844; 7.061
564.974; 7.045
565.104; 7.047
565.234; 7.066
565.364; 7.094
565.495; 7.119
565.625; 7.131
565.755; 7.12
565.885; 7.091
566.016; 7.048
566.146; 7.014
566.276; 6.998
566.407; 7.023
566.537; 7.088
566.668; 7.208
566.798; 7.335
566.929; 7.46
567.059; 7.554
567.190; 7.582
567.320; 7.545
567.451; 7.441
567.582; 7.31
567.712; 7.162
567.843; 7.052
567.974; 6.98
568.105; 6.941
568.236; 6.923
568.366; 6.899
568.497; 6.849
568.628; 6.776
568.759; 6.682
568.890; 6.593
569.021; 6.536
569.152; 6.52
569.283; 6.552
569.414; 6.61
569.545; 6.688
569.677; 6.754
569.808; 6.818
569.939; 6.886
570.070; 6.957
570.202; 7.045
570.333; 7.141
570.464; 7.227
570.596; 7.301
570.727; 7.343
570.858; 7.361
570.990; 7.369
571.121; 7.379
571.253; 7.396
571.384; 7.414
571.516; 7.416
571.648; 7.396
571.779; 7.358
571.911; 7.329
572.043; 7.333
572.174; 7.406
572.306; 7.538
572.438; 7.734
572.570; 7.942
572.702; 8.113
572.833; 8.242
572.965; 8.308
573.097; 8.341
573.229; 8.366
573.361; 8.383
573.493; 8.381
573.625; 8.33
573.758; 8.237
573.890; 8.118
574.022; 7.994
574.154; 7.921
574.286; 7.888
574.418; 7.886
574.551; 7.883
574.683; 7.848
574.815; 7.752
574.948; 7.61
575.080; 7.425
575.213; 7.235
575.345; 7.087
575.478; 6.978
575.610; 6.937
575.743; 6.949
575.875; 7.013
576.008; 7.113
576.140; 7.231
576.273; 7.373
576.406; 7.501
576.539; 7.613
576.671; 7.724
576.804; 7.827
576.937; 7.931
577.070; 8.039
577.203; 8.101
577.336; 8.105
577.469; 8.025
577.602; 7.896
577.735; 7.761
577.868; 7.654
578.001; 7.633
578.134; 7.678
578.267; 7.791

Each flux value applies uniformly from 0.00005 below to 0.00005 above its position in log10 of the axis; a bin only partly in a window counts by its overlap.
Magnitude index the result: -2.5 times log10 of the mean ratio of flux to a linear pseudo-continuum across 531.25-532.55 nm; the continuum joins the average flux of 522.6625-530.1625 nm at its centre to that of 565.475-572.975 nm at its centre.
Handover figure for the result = 0.01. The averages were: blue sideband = 7.16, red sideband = 7.19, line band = 7.13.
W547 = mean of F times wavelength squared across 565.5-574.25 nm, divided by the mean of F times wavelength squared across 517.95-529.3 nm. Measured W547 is 1.27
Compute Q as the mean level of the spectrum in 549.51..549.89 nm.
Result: 6.66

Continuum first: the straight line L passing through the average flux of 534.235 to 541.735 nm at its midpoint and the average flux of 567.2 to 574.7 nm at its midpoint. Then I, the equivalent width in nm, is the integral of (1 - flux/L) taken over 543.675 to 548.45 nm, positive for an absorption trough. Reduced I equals 0.05 nm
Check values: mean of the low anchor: 7.58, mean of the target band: 7.47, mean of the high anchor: 7.41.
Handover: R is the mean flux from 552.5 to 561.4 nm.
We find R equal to 7.77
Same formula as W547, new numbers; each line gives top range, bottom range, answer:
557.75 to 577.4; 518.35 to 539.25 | 1.23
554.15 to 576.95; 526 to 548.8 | 1.13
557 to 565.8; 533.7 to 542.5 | 1.10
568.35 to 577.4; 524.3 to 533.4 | 1.22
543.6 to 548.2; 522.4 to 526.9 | 1.16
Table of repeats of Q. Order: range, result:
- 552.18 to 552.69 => 7.85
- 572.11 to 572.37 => 7.47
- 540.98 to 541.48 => 7.98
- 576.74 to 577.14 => 7.93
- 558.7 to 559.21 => 7.9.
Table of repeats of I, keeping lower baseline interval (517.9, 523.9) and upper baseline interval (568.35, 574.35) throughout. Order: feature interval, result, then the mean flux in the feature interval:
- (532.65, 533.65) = -0.08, 7.28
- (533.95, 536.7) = -0.43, 7.8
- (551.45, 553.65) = -0.18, 7.64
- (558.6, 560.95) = -0.22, 7.88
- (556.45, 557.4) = -0.11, 7.99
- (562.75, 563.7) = -0.08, 7.85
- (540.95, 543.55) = -0.24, 7.52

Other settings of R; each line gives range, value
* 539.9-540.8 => 7.7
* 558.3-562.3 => 7.91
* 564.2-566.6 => 7.11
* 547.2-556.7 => 7.42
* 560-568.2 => 7.55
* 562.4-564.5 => 7.73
